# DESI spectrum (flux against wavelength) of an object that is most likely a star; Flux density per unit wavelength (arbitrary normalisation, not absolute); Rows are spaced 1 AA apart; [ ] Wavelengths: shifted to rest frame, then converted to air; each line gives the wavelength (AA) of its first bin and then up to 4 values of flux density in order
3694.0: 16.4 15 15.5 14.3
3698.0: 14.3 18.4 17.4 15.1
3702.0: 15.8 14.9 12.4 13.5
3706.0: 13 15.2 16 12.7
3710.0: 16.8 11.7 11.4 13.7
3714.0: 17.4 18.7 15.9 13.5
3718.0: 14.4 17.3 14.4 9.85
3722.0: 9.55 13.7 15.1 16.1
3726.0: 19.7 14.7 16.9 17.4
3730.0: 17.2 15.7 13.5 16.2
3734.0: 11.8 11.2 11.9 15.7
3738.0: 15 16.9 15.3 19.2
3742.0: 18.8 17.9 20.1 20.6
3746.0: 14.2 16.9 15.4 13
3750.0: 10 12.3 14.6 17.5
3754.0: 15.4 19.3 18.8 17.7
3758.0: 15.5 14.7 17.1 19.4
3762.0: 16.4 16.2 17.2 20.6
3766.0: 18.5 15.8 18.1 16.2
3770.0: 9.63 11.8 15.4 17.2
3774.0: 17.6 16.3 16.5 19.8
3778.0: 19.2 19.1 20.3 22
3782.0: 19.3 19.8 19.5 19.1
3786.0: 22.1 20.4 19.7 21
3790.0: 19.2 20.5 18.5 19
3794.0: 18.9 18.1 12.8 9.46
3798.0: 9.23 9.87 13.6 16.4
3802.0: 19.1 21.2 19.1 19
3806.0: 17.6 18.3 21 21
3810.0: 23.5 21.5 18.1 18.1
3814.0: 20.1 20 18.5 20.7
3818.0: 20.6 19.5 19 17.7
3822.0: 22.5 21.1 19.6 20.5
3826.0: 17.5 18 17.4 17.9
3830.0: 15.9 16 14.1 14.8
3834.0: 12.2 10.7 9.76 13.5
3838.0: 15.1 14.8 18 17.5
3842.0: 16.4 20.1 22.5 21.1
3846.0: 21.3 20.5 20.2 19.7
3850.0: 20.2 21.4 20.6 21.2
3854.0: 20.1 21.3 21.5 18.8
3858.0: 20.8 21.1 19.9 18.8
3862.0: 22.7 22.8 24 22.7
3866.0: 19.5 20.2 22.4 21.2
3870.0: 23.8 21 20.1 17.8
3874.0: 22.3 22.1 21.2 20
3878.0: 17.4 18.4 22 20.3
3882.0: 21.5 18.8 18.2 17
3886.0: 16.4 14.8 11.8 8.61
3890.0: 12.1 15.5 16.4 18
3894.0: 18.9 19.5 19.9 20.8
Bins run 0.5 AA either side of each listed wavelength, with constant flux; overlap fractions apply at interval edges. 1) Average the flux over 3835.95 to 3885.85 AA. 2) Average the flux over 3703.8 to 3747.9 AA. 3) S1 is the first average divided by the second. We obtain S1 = 1.31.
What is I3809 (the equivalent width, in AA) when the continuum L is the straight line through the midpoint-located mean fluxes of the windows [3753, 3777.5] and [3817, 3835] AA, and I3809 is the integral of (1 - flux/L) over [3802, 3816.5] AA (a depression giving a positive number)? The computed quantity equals -1.89 AA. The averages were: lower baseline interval 16.7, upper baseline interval 17.8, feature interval 19.8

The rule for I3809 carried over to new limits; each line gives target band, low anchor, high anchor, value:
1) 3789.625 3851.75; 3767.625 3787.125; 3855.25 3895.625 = 2.1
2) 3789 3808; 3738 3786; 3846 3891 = 1.2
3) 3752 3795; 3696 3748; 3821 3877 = -2.7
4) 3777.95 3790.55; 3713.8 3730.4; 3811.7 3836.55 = -2.5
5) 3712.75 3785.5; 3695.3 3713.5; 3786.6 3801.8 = -3.6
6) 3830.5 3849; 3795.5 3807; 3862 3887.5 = 1.4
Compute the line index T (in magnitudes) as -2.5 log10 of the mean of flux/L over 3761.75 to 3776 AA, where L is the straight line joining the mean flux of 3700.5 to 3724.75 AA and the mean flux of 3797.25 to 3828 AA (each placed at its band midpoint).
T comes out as 0.03 mag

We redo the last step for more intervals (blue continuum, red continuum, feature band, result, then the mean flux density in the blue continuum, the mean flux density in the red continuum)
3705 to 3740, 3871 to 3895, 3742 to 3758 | -0.073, 14.7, 17.9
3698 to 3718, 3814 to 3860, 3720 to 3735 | 0.055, 14.9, 18.5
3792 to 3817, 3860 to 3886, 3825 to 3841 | 0.229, 17.7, 20.6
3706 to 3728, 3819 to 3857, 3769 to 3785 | -0.073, 14.7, 18.2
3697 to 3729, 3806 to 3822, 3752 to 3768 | -0.006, 14.9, 19.9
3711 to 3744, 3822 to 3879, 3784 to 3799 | -0.016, 15.2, 19.2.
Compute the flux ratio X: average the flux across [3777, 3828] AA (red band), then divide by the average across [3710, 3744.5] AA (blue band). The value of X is 1.23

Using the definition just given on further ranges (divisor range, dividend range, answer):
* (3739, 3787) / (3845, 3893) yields 1.14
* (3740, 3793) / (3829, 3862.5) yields 1.04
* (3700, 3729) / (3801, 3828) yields 1.33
